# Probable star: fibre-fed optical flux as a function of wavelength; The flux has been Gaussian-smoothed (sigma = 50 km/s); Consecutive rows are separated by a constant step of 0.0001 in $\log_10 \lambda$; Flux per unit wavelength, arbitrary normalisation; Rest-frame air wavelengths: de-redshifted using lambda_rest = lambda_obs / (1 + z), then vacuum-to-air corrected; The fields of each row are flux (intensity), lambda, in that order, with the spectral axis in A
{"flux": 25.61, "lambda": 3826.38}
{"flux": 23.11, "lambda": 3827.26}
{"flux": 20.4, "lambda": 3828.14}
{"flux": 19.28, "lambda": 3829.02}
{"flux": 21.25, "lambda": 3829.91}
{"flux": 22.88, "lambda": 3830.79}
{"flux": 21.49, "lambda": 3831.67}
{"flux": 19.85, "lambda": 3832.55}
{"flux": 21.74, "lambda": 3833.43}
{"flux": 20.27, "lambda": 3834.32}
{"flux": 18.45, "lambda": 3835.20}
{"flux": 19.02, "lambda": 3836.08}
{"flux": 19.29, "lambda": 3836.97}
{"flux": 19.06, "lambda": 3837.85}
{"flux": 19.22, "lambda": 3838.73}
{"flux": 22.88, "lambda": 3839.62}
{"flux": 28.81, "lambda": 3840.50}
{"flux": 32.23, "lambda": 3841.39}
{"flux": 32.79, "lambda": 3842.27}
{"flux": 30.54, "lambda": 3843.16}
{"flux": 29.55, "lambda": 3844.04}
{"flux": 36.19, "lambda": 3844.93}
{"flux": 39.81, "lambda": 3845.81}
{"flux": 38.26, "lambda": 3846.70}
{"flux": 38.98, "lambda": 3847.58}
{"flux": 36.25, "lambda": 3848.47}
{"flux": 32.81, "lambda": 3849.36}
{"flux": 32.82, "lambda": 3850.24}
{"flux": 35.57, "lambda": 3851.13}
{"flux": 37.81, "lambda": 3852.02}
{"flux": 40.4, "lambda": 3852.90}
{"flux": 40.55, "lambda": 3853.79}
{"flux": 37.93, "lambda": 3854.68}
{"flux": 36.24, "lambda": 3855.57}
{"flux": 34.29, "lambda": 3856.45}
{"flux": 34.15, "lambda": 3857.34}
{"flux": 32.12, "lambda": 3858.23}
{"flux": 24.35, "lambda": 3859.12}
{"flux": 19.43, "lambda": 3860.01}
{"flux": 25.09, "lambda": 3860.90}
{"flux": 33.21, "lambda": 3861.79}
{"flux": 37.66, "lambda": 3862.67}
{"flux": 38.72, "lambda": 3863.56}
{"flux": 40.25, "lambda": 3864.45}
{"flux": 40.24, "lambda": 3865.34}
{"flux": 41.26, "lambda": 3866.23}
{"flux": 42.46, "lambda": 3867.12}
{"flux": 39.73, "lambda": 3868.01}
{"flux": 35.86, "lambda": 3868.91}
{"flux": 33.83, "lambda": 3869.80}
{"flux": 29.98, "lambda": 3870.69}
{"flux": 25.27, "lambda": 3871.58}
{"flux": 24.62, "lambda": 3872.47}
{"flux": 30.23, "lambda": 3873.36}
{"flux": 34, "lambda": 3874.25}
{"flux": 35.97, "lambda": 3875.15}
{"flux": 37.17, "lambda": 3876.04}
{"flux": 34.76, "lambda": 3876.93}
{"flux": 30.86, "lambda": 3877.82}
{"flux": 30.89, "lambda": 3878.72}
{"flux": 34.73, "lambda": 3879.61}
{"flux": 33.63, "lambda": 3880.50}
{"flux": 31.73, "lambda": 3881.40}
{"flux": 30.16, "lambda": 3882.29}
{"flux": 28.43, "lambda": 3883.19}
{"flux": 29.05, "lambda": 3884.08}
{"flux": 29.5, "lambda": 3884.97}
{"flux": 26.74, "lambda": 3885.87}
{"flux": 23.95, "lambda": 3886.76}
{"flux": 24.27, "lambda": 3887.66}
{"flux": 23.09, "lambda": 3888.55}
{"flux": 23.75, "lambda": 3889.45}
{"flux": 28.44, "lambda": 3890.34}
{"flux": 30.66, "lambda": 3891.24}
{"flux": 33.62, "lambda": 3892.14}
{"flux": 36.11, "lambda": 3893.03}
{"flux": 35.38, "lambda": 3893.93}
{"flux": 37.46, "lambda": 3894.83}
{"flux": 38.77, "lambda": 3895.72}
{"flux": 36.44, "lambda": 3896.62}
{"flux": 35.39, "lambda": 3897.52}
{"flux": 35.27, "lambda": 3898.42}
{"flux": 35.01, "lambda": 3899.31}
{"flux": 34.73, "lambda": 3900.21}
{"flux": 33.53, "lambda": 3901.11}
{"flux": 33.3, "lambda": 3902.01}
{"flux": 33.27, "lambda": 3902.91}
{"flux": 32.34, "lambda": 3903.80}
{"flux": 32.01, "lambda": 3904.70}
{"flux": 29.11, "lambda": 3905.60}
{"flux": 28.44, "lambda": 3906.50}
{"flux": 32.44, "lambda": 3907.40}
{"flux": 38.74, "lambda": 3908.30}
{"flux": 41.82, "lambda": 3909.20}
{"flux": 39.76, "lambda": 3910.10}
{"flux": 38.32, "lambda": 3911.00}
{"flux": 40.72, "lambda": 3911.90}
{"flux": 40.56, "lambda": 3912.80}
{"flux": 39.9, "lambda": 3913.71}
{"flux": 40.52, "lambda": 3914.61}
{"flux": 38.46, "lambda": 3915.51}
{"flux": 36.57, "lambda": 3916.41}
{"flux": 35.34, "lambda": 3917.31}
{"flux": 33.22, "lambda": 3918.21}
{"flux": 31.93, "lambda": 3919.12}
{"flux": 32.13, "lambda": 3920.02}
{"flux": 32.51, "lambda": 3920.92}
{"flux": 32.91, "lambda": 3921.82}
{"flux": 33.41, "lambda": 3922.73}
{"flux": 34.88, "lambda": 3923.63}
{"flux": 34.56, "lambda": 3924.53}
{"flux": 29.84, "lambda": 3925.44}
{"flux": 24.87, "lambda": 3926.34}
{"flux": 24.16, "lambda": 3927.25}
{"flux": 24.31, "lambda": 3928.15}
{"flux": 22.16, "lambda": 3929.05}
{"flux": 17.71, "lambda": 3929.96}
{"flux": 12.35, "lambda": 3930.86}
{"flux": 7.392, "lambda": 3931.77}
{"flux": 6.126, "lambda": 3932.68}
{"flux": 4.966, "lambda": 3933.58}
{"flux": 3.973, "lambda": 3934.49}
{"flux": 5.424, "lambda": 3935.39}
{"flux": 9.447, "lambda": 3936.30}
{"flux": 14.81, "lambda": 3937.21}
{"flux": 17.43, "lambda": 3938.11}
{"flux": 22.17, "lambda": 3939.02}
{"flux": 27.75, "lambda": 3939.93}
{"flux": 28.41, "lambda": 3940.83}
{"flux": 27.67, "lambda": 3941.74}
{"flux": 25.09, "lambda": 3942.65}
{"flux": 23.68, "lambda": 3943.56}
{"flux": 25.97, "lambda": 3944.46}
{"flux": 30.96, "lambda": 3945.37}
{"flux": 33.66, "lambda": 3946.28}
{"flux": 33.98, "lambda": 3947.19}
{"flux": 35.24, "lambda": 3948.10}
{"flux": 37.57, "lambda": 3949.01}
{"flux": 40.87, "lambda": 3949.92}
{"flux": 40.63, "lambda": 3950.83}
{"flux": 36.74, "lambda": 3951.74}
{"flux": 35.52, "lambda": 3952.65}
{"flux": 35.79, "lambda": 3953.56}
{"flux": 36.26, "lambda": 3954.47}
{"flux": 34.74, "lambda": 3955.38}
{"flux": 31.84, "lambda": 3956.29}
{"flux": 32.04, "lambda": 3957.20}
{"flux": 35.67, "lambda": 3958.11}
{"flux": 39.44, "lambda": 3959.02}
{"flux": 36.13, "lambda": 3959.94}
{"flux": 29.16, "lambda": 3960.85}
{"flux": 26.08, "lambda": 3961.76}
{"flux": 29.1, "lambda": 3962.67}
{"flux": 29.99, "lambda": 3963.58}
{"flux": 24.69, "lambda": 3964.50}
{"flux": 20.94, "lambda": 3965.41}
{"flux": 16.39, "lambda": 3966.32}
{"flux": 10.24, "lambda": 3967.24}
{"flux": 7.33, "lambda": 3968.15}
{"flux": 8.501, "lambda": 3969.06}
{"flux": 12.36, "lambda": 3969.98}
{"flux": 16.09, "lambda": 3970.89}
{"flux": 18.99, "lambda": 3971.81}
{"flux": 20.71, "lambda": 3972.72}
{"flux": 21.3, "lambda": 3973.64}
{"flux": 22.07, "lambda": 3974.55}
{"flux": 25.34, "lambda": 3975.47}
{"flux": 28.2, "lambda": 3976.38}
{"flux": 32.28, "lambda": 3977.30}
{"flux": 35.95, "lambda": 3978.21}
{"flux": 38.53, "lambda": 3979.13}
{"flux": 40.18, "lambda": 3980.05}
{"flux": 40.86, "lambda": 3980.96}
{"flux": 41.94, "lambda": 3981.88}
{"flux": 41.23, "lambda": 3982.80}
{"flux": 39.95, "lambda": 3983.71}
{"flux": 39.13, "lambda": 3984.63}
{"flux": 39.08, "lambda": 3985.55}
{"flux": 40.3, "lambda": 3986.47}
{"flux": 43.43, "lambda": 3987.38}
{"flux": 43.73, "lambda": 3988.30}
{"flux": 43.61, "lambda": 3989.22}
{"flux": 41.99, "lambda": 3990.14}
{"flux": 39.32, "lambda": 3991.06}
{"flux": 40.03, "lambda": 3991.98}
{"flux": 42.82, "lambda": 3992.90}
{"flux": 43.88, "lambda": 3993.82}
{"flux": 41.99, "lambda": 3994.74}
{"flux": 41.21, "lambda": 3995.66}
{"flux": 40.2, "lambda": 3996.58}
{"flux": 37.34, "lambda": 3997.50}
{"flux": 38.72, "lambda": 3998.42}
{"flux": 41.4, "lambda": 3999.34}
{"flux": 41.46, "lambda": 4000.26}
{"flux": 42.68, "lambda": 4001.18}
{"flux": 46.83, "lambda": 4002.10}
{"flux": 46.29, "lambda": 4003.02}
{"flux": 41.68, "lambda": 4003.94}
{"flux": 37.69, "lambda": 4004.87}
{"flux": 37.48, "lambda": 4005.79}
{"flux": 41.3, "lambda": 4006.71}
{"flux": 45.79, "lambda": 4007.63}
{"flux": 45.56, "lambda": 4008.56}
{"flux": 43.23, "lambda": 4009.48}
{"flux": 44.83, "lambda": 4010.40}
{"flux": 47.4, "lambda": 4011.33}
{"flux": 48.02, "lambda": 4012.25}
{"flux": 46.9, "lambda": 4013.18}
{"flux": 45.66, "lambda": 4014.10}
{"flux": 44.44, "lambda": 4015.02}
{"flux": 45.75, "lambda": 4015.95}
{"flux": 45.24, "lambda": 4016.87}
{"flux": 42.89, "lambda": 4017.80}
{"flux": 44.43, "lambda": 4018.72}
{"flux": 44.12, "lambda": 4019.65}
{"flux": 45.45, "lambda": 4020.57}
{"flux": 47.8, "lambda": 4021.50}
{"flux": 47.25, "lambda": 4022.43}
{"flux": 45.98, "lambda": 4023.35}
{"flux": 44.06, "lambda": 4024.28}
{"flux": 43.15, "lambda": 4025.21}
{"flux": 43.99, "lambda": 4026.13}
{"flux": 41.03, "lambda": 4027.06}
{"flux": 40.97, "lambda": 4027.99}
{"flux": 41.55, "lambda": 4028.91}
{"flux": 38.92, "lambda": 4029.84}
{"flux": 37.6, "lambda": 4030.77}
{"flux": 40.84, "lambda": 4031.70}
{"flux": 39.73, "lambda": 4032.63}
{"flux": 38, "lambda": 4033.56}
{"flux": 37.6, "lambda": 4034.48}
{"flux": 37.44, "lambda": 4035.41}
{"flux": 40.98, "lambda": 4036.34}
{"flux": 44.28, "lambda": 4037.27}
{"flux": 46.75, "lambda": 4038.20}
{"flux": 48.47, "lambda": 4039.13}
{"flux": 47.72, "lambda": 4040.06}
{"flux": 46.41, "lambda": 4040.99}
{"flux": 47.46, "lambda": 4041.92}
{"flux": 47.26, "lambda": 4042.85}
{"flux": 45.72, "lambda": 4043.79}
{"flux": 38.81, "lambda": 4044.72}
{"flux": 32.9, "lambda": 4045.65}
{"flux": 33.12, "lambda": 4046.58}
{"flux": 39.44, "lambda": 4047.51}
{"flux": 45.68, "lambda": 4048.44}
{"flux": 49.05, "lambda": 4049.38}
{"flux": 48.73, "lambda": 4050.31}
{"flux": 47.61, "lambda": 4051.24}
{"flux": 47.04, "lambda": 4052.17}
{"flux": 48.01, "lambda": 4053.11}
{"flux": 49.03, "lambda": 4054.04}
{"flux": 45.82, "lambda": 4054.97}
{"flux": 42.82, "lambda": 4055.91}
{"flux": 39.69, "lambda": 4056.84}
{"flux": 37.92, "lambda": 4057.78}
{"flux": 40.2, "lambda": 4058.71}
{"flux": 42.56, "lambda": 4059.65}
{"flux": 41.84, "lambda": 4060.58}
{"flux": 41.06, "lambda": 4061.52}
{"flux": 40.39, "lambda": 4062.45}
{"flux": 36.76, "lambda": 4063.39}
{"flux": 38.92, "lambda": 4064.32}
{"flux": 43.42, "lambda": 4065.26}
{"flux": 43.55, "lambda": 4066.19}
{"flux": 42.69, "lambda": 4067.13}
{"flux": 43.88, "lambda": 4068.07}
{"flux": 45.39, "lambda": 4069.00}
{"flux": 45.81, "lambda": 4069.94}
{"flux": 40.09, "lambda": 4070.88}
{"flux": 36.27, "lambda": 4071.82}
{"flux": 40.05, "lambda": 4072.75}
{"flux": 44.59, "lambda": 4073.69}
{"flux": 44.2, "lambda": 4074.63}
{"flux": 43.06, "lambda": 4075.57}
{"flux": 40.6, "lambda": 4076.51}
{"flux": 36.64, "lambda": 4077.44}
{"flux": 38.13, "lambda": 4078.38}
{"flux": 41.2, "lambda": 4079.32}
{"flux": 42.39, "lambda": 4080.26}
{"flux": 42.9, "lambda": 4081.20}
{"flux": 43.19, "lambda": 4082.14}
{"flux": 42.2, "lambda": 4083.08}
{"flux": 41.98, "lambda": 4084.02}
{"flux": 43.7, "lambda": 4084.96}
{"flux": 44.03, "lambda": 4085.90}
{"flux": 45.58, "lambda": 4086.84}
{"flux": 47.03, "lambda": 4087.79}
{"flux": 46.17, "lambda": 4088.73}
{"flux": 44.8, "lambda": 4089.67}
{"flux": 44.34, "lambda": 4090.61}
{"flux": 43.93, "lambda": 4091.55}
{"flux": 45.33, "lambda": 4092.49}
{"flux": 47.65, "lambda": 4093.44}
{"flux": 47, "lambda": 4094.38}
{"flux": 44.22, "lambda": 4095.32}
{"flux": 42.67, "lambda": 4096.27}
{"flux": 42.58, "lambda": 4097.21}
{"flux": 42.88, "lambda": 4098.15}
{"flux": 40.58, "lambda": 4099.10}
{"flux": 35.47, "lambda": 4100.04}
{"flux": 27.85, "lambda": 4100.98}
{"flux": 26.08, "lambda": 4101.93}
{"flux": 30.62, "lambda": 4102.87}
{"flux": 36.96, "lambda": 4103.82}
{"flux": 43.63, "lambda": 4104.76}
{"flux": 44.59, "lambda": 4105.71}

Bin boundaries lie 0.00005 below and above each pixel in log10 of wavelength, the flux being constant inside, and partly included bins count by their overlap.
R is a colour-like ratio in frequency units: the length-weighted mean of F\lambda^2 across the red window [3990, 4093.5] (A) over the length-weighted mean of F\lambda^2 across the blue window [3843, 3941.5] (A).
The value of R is 1.5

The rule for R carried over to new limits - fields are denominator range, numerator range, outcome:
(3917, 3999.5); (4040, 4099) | 1.54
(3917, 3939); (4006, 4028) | 2.15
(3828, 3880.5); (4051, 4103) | 1.52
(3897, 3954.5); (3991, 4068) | 1.53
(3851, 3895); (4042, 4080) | 1.42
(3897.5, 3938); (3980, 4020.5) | 1.55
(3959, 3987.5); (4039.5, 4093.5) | 1.59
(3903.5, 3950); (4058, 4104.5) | 1.60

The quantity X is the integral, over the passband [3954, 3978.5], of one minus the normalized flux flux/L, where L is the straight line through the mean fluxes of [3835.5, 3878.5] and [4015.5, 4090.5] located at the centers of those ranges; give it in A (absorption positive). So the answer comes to 8.4 A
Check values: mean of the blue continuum 32.7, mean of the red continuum 42.9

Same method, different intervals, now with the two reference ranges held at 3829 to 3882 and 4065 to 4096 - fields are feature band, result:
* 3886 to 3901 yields 0.6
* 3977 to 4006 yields -1.7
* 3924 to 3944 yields 9.3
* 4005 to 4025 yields -2.5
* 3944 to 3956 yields 0.4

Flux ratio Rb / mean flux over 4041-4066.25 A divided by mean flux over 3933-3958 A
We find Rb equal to 1.58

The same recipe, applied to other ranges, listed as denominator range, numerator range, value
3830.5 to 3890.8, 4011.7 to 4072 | 1.40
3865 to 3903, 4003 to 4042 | 1.33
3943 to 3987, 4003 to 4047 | 1.42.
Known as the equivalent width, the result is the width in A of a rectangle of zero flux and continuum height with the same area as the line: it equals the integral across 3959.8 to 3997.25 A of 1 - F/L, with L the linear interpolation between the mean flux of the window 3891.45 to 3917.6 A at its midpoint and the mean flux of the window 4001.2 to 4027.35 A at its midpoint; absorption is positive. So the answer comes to 9.18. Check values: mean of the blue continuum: 35.9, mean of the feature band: 31.6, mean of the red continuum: 44.4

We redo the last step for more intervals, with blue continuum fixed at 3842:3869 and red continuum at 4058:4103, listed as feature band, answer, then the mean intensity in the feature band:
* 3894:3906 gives 0.71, 34.4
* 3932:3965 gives 9.27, 27.3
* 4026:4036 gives 0.15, 39.7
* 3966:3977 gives 6.01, 17.5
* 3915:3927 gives 1.34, 33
